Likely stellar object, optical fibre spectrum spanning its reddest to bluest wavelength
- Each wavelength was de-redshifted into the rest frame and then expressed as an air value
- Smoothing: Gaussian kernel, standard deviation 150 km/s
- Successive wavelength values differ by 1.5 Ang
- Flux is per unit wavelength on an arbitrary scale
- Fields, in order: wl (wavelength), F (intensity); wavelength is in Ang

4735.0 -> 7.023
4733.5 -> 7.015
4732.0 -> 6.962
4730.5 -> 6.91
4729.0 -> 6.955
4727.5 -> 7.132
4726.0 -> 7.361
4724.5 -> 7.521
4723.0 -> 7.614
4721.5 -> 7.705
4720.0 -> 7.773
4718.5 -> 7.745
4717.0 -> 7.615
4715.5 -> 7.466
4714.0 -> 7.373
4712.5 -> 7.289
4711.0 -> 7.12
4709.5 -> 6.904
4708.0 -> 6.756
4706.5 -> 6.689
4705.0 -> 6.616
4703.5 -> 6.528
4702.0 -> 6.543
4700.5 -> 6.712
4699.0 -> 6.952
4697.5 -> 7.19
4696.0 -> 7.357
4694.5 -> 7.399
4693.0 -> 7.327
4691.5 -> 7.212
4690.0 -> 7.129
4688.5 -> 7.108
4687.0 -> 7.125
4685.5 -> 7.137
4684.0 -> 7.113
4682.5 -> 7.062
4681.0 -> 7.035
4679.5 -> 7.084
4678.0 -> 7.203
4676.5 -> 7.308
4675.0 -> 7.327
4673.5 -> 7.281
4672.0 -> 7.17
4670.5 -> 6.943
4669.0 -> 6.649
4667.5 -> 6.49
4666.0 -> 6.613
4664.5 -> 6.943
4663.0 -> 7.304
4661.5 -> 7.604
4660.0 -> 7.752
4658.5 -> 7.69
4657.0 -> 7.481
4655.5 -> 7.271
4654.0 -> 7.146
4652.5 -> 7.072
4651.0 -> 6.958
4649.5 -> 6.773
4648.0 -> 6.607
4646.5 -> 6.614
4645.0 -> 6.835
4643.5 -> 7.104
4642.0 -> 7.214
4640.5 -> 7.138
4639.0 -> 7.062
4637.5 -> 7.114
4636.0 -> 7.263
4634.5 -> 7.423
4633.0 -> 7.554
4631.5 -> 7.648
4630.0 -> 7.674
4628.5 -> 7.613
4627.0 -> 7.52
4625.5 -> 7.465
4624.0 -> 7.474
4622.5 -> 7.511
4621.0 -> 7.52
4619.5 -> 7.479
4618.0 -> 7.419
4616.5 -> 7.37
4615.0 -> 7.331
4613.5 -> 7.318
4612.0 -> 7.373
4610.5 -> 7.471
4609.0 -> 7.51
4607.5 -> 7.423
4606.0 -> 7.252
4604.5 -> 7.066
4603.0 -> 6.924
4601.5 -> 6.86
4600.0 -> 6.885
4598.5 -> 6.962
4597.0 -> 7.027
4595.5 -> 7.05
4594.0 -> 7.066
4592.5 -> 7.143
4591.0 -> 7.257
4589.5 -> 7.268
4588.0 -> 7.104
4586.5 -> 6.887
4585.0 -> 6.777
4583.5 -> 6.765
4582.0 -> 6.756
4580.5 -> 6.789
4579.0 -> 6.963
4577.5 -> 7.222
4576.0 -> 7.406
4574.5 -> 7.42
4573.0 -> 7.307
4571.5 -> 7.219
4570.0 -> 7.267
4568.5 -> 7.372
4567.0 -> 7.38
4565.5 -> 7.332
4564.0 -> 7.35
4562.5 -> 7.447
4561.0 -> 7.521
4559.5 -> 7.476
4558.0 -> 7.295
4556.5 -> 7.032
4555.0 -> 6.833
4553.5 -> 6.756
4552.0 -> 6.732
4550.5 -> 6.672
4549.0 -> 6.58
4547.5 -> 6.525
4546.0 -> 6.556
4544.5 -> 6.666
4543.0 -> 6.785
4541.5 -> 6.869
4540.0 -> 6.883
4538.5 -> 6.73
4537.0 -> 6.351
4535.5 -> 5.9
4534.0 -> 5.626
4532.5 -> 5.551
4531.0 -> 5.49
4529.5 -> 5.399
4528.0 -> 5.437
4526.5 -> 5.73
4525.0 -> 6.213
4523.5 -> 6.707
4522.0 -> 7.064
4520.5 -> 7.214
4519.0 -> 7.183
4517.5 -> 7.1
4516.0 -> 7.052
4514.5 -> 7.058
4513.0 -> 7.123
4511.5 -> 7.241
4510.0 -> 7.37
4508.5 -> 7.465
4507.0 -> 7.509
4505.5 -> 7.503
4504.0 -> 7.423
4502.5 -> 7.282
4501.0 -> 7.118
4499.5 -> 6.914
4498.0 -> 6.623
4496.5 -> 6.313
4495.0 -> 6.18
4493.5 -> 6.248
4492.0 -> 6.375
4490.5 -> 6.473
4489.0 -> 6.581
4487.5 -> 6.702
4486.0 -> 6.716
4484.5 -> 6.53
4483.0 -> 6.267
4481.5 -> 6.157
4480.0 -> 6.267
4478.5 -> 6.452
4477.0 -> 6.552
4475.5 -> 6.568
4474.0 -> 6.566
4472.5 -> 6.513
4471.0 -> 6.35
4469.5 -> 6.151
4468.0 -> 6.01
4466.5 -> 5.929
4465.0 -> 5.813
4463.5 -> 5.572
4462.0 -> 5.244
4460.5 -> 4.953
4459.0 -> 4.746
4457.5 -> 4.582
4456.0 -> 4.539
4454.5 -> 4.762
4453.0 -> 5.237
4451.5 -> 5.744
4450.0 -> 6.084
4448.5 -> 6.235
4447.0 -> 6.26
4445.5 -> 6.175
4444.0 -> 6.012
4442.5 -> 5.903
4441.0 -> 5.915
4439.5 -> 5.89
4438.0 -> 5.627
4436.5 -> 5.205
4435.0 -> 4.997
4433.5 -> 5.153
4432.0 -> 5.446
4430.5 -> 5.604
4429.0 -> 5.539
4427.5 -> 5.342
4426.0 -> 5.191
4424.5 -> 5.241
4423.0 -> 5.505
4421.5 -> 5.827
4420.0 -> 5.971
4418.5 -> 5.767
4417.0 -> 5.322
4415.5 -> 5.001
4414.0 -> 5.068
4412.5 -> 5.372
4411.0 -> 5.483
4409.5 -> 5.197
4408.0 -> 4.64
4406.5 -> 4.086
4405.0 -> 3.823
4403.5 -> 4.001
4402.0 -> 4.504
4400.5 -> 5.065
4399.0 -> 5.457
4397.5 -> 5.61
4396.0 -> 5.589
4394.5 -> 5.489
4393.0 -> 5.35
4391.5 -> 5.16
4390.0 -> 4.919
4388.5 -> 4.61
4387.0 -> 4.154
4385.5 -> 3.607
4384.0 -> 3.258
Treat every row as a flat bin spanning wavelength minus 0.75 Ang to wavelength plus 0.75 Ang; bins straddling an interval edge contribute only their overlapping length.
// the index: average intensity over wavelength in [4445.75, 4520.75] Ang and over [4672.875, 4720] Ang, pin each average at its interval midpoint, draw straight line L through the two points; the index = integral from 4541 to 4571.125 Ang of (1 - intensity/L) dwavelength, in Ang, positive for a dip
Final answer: -1.8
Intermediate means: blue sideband 6.37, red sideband 7.13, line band 7.03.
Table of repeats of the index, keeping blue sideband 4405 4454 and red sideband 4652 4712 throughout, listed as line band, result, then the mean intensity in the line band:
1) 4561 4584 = -3.0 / 7.21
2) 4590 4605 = -1.1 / 7.03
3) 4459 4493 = -2.4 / 6.18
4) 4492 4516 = -4.3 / 7.01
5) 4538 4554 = -1.3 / 6.7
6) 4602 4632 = -3.3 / 7.41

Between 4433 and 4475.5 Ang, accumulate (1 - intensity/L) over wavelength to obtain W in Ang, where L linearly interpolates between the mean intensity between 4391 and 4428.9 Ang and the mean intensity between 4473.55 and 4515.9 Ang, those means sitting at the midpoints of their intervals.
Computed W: 2.4 Ang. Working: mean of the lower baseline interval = 5.17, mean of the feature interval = 5.67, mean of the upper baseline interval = 6.78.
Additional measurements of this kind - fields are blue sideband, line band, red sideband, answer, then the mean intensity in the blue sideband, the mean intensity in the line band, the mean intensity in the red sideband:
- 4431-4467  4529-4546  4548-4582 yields 1.3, 5.5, 6.23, 7.14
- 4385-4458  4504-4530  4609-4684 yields -3.4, 5.26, 6.88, 7.23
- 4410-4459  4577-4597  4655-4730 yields -1.6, 5.49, 7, 7.17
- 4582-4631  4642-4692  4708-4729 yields 1.5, 7.24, 7.1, 7.39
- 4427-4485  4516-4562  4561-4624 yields 0.5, 5.76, 6.58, 7.21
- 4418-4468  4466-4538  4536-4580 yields -3.2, 5.52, 6.56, 7.02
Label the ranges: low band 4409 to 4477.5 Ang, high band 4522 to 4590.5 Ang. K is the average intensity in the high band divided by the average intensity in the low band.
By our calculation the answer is 1.21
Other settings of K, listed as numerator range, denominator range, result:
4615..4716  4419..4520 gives 1.16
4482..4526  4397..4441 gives 1.32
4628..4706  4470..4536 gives 1.08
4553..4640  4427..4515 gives 1.18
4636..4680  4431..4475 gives 1.26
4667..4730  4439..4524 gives 1.12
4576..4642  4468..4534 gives 1.09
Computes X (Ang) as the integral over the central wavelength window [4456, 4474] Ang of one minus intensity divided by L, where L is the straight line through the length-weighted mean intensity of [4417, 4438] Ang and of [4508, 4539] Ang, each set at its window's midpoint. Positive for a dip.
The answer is 0.8 Ang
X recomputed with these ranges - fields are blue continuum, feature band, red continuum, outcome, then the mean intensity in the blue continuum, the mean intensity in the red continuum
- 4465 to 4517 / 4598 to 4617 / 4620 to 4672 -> -0.4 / 6.68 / 7.21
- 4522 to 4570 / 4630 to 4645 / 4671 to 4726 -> -0.7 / 6.64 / 7.18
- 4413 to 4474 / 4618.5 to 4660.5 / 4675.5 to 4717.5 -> -3.4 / 5.57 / 7.08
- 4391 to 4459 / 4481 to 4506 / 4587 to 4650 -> -2.8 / 5.33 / 7.23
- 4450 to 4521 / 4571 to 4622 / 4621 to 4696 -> -1.9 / 6.38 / 7.2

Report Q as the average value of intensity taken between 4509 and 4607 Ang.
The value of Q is 6.87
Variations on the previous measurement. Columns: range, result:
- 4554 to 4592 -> 7.17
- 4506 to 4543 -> 6.6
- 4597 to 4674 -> 7.22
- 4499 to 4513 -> 7.31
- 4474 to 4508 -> 6.67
